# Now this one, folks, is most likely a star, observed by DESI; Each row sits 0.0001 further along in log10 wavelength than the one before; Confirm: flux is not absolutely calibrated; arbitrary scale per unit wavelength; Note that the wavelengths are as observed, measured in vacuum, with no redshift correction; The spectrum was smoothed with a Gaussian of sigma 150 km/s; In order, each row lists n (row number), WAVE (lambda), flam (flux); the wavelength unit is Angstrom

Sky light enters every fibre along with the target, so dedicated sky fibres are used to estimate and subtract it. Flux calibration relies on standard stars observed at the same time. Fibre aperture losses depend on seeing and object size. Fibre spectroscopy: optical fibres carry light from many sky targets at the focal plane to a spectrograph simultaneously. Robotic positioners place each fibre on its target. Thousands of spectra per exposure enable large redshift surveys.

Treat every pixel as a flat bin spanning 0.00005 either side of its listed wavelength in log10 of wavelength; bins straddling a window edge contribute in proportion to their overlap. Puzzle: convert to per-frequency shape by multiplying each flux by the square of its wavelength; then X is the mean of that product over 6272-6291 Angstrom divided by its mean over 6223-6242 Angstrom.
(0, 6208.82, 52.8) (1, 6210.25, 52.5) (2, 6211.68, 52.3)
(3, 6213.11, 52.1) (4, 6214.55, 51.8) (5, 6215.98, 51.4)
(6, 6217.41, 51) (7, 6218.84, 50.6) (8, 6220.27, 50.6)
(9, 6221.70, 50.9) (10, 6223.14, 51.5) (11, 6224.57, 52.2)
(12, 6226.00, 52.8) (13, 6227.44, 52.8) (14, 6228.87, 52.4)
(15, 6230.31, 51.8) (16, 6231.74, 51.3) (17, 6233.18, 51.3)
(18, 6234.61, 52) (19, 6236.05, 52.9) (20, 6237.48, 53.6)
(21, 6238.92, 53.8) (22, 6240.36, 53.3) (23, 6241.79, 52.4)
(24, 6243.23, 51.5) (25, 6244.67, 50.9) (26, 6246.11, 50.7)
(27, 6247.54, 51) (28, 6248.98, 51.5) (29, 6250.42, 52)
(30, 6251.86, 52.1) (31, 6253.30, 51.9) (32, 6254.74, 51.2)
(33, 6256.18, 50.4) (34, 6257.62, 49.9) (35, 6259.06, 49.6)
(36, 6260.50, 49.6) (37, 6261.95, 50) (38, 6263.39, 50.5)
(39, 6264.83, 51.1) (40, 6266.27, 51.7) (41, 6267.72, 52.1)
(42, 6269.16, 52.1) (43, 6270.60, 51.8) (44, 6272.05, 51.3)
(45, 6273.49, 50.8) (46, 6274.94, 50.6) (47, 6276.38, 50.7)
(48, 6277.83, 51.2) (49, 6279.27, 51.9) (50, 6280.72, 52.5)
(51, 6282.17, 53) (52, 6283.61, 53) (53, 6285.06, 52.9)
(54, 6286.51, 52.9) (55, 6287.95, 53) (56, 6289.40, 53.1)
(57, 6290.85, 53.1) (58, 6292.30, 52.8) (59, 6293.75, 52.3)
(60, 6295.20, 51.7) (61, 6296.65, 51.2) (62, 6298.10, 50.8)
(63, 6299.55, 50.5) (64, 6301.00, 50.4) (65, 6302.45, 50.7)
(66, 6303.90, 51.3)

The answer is 1.01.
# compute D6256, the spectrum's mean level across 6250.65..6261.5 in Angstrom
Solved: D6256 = 50.7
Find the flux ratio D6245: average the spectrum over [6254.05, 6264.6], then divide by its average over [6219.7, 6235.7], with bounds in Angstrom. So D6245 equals 1.0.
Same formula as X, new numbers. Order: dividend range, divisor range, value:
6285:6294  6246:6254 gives 1.04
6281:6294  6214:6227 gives 1.05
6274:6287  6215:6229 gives 1.03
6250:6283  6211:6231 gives 1.01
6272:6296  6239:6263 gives 1.03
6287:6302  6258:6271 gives 1.03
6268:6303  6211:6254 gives 1.02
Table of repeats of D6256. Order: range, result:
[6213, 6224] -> 51.2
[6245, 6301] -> 51.5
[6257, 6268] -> 50.5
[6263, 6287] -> 51.8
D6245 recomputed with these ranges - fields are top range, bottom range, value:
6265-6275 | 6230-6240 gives 0.98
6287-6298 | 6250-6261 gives 1.03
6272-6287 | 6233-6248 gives 0.99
